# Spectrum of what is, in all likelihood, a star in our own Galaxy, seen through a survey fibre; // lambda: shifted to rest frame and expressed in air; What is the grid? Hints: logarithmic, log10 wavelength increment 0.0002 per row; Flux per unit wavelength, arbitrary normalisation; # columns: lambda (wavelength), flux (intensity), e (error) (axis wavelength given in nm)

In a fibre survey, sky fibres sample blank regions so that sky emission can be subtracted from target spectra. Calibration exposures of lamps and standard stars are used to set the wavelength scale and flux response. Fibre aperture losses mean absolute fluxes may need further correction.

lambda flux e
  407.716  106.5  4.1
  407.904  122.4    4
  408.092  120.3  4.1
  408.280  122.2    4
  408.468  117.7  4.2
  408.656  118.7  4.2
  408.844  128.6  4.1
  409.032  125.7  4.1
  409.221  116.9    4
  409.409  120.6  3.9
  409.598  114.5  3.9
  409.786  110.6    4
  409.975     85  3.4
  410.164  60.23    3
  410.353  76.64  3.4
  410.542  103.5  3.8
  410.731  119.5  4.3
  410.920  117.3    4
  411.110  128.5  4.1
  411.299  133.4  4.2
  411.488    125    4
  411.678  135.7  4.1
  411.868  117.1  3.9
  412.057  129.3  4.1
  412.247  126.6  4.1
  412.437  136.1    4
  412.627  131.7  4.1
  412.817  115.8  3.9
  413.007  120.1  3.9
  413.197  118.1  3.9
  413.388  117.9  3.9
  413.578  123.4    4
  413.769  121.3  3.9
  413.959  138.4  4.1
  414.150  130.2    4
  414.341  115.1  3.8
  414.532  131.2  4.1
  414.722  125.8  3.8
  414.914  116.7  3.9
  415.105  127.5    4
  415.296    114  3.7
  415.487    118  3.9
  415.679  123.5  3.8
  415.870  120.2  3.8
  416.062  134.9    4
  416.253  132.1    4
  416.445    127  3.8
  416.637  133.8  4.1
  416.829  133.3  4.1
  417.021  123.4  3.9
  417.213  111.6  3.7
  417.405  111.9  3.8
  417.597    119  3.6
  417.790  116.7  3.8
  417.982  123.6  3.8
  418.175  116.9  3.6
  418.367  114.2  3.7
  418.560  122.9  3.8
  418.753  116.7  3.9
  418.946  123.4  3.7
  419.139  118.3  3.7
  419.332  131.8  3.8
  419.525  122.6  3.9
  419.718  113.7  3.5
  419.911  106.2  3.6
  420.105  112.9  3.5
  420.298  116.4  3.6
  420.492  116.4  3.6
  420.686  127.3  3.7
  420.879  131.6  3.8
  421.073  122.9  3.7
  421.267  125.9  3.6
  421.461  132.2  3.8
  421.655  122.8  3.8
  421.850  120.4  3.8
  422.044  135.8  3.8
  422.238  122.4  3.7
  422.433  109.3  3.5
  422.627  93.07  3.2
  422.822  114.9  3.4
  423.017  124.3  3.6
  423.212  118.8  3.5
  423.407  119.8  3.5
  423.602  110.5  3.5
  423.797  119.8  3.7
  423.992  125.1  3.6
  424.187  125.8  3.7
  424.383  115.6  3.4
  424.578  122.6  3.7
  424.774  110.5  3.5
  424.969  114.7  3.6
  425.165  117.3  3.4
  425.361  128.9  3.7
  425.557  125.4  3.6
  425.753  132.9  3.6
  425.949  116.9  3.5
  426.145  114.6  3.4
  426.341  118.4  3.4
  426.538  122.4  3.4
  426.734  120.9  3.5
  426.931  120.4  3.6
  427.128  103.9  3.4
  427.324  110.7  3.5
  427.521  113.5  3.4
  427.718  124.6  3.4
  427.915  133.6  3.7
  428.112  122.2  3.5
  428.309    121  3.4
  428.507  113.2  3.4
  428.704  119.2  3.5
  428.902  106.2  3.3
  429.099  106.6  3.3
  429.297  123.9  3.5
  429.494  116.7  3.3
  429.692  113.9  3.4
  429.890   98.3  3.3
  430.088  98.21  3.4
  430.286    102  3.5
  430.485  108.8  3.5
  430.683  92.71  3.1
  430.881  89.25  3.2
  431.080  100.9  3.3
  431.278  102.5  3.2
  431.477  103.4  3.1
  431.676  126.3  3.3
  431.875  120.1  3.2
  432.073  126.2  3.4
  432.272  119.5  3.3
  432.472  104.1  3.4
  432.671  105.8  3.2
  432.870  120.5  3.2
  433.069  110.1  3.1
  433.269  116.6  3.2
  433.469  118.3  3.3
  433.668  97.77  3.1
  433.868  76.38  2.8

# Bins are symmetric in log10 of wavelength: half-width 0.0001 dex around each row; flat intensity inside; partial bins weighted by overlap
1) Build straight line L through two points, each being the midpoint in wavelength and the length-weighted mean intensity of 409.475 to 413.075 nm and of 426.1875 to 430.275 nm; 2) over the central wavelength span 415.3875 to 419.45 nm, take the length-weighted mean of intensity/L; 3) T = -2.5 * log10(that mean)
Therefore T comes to -0.07 mag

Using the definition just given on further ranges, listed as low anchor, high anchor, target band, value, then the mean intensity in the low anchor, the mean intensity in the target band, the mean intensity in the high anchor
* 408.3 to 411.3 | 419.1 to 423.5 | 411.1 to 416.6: -0.10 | 111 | 125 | 120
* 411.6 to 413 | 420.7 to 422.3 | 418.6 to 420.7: 0.08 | 127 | 118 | 127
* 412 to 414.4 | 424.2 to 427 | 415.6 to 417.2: -0.03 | 125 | 128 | 120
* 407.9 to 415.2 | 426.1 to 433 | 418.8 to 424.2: -0.04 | 119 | 120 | 113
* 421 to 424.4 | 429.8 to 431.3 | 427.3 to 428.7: -0.14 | 120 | 120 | 98.9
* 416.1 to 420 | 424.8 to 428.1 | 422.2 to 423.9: 0.05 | 121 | 115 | 120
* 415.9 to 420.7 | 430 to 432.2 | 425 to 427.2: -0.07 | 121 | 120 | 107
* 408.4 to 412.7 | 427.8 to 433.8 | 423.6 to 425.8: -0.08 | 116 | 121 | 111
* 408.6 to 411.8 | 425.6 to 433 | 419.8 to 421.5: -0.07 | 113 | 121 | 113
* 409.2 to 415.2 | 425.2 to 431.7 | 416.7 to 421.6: -0.04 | 118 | 121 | 114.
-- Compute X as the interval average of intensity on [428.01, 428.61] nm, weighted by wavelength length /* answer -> 119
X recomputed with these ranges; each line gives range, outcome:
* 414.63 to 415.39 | 121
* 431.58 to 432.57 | 119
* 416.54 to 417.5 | 123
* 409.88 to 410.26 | 72.6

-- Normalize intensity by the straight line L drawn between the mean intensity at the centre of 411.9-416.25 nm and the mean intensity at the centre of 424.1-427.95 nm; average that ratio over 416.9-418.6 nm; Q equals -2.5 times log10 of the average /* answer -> 0.045 mag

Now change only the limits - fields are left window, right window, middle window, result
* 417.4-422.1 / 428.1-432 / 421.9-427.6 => -0.029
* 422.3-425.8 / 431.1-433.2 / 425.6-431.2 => 0.024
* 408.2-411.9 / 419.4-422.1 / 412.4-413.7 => -0.060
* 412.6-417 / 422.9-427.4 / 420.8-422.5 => -0.035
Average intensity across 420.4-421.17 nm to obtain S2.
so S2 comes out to 125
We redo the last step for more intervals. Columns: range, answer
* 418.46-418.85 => 120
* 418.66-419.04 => 120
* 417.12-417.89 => 115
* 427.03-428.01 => 117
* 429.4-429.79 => 115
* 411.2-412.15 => 128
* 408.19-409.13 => 123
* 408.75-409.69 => 121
